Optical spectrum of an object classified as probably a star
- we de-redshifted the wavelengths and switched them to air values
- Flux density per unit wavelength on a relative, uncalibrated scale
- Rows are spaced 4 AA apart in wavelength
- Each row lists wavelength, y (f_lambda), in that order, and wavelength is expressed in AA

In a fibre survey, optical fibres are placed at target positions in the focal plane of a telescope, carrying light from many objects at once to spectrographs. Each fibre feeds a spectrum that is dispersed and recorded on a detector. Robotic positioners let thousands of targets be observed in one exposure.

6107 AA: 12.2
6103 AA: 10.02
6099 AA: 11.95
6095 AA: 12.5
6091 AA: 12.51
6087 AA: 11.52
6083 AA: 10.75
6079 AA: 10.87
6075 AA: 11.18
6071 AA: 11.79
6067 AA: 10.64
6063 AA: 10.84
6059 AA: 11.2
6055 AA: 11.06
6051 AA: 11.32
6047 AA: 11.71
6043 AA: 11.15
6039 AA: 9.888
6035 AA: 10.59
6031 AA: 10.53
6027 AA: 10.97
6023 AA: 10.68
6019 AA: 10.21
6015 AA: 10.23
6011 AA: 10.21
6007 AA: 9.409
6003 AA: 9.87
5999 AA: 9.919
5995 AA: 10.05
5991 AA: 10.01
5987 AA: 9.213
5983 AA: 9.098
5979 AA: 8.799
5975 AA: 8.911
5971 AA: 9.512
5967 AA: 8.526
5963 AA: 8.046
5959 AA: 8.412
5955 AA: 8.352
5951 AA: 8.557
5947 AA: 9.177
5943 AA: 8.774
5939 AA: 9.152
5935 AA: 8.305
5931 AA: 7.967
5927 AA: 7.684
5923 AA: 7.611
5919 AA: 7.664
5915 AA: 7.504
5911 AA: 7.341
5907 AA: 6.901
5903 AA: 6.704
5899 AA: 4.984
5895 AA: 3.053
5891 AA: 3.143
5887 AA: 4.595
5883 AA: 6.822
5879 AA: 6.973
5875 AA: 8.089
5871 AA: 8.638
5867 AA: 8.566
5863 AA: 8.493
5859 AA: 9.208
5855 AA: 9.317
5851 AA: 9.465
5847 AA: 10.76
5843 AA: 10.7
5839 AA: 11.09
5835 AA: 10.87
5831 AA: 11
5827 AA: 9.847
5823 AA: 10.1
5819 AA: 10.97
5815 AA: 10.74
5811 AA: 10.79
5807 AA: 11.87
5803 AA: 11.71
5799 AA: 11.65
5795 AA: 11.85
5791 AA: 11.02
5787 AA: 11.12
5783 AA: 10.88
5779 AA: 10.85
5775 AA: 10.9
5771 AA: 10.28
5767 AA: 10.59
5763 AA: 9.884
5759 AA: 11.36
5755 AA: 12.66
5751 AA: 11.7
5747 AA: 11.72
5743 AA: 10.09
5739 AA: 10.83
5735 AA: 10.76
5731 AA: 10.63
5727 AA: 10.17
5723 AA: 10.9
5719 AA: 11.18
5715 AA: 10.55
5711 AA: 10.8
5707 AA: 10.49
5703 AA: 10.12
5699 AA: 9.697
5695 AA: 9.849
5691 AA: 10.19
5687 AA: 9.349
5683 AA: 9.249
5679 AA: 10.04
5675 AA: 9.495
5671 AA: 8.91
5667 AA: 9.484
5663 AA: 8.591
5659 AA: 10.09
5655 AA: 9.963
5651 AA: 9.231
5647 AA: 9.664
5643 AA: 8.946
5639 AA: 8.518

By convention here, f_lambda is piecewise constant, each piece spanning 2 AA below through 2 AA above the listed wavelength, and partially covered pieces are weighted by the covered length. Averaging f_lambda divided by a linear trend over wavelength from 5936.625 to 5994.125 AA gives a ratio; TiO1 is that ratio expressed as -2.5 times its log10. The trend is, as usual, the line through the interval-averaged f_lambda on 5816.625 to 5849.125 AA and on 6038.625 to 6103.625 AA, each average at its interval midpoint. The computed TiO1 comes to 0.229 mag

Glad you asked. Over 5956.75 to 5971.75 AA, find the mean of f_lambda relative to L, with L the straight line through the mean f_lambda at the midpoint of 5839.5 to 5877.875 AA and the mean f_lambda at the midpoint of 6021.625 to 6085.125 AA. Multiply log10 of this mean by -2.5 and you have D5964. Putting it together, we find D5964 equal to 0.19 mag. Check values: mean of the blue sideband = 9.27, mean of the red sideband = 11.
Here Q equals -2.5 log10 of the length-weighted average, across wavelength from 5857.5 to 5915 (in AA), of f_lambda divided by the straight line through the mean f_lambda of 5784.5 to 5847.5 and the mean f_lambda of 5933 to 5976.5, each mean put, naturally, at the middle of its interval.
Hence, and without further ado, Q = 0.42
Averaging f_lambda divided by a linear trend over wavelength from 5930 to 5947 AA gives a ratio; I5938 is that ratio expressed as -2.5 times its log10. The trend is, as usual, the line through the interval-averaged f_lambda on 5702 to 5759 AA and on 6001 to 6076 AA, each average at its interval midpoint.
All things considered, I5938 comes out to 0.24 mag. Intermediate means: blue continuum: 10.9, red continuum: 10.7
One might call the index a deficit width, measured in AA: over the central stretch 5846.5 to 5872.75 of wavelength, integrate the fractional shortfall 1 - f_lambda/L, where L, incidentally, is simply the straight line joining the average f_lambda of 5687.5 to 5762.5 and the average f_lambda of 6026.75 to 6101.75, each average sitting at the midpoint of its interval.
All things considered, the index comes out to 4.3 AA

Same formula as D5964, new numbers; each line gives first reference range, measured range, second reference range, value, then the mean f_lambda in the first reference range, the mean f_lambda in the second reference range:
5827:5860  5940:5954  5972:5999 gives 0.10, 10.3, 9.4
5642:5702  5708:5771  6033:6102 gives -0.11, 9.54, 11.2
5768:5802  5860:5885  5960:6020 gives 0.29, 11.1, 9.44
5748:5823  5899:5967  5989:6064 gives 0.33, 11.1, 10.5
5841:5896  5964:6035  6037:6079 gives 0.03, 7.79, 11.1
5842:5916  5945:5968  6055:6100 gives 0.05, 7.39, 11.4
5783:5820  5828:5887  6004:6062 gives 0.22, 11.3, 10.6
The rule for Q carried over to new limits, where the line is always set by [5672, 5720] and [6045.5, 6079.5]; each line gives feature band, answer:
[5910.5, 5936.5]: 0.36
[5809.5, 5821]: -0.04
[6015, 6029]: 0.05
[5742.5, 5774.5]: -0.09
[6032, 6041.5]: 0.08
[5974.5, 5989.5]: 0.21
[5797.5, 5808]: -0.13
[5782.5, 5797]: -0.09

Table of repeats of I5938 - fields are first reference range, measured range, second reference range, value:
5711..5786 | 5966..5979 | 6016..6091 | 0.21 mag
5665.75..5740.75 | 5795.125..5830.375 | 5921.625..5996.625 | -0.15 mag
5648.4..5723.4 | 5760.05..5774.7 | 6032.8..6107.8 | -0.02 mag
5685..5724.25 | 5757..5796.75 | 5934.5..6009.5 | -0.09 mag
